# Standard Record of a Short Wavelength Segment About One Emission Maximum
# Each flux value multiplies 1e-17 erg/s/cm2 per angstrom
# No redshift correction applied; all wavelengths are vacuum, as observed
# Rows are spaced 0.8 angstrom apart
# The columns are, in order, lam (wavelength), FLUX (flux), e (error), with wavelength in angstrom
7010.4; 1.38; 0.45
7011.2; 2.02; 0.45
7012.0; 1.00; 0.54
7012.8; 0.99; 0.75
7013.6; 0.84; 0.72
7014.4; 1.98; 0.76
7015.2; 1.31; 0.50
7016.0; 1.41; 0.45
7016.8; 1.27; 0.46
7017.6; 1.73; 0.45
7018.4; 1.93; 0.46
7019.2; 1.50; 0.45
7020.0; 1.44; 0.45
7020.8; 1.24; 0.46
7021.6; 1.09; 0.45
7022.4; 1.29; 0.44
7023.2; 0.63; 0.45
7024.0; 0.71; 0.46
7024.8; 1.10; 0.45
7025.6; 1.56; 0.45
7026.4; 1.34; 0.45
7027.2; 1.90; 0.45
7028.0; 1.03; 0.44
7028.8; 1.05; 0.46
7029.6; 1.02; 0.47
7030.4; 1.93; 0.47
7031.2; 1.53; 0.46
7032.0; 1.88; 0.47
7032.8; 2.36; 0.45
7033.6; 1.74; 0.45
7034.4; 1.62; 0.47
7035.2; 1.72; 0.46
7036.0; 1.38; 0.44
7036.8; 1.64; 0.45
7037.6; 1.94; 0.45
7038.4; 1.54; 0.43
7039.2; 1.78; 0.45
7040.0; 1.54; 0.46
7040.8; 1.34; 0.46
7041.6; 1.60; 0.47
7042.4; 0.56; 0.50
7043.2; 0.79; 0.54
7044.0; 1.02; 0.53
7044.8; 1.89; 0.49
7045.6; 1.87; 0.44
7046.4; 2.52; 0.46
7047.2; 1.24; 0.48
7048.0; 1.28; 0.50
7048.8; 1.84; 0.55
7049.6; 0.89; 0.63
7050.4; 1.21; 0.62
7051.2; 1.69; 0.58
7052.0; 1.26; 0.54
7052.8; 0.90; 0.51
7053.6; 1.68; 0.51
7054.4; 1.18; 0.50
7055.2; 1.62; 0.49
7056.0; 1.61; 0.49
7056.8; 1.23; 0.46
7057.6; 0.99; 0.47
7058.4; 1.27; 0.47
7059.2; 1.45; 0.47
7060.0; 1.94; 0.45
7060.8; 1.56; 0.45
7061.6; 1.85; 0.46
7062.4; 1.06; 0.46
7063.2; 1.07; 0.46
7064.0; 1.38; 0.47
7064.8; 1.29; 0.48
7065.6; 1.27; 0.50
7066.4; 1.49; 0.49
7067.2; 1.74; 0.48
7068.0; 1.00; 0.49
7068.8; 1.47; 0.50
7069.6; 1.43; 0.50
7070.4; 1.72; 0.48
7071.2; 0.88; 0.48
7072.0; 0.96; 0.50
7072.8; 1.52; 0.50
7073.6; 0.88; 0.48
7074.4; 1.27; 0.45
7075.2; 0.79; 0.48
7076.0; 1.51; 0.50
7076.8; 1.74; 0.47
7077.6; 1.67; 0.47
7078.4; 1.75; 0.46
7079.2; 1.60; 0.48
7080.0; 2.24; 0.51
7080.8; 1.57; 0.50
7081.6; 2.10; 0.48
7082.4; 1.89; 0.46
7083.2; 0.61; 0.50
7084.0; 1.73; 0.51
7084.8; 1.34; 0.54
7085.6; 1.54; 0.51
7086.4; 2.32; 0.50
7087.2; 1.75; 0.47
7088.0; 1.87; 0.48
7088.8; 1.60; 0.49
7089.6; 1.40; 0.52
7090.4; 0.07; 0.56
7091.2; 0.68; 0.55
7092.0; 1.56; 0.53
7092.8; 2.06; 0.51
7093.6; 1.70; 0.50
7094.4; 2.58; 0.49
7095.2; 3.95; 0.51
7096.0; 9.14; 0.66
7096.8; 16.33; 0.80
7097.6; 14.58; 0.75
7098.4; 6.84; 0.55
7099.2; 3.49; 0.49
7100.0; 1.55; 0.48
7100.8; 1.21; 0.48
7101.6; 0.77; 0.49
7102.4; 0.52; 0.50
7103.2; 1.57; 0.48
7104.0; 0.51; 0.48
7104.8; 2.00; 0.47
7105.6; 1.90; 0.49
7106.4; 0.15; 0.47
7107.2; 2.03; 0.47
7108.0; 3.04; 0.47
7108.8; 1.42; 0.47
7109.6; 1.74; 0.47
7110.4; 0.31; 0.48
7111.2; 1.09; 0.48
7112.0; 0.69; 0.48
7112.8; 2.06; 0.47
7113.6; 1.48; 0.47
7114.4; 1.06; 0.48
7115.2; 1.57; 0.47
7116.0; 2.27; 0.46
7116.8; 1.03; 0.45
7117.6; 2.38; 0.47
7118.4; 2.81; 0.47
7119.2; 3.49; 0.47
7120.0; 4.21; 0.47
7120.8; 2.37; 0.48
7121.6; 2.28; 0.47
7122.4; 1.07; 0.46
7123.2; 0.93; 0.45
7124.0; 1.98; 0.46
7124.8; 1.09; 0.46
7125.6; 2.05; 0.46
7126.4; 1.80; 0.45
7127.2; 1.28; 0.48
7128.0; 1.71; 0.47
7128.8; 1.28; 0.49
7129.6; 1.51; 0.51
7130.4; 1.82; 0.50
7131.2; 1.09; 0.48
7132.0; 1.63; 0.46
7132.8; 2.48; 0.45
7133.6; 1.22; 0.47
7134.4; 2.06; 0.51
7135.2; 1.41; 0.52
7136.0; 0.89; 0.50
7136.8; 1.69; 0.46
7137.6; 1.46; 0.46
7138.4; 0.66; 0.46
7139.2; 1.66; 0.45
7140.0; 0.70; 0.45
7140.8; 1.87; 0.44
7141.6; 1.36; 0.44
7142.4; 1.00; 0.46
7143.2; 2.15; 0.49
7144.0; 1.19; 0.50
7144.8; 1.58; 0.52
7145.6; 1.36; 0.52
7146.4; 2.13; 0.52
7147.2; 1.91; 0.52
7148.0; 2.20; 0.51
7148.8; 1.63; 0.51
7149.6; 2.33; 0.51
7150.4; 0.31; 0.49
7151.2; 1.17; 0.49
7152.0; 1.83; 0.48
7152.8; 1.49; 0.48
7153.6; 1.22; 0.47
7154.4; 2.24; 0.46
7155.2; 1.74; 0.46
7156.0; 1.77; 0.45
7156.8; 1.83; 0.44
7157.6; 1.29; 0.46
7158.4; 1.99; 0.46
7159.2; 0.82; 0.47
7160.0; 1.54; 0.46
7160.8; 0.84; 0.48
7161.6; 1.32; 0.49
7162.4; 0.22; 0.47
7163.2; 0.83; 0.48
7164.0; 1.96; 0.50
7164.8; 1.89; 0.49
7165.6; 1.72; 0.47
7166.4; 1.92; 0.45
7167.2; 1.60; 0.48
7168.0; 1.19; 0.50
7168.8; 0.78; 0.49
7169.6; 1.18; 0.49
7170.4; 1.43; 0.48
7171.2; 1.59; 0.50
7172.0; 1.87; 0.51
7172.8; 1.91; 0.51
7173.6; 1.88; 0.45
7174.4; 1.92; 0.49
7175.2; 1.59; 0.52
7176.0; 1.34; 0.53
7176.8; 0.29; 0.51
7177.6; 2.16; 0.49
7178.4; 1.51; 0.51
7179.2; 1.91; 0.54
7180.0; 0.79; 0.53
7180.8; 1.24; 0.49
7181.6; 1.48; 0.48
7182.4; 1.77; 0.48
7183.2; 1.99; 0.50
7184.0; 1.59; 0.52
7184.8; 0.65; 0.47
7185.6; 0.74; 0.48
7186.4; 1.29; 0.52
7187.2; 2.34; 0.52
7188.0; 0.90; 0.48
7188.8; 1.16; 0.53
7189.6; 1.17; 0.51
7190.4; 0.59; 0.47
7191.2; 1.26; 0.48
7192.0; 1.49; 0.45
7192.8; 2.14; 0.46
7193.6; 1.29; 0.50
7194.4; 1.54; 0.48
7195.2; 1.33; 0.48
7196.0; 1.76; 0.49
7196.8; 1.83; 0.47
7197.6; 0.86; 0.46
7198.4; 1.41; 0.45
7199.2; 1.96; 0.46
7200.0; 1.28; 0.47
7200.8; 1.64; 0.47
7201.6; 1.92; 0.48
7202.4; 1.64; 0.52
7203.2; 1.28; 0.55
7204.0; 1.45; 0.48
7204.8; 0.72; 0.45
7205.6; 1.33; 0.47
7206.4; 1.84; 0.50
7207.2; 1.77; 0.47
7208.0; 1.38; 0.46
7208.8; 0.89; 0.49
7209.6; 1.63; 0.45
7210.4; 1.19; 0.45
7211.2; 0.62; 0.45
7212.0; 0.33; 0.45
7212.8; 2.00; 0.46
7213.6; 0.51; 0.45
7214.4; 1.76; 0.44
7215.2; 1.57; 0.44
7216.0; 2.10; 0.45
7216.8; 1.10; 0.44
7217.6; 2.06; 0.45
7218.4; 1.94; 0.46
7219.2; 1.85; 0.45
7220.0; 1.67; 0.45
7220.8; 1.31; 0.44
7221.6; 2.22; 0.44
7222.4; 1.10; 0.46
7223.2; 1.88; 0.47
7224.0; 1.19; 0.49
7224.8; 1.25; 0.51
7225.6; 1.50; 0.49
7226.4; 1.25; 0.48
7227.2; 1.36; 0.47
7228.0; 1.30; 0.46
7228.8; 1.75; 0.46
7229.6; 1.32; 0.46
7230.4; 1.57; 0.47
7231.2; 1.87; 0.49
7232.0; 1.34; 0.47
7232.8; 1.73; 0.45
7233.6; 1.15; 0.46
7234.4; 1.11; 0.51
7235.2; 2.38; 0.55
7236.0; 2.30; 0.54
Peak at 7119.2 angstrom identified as [N II]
